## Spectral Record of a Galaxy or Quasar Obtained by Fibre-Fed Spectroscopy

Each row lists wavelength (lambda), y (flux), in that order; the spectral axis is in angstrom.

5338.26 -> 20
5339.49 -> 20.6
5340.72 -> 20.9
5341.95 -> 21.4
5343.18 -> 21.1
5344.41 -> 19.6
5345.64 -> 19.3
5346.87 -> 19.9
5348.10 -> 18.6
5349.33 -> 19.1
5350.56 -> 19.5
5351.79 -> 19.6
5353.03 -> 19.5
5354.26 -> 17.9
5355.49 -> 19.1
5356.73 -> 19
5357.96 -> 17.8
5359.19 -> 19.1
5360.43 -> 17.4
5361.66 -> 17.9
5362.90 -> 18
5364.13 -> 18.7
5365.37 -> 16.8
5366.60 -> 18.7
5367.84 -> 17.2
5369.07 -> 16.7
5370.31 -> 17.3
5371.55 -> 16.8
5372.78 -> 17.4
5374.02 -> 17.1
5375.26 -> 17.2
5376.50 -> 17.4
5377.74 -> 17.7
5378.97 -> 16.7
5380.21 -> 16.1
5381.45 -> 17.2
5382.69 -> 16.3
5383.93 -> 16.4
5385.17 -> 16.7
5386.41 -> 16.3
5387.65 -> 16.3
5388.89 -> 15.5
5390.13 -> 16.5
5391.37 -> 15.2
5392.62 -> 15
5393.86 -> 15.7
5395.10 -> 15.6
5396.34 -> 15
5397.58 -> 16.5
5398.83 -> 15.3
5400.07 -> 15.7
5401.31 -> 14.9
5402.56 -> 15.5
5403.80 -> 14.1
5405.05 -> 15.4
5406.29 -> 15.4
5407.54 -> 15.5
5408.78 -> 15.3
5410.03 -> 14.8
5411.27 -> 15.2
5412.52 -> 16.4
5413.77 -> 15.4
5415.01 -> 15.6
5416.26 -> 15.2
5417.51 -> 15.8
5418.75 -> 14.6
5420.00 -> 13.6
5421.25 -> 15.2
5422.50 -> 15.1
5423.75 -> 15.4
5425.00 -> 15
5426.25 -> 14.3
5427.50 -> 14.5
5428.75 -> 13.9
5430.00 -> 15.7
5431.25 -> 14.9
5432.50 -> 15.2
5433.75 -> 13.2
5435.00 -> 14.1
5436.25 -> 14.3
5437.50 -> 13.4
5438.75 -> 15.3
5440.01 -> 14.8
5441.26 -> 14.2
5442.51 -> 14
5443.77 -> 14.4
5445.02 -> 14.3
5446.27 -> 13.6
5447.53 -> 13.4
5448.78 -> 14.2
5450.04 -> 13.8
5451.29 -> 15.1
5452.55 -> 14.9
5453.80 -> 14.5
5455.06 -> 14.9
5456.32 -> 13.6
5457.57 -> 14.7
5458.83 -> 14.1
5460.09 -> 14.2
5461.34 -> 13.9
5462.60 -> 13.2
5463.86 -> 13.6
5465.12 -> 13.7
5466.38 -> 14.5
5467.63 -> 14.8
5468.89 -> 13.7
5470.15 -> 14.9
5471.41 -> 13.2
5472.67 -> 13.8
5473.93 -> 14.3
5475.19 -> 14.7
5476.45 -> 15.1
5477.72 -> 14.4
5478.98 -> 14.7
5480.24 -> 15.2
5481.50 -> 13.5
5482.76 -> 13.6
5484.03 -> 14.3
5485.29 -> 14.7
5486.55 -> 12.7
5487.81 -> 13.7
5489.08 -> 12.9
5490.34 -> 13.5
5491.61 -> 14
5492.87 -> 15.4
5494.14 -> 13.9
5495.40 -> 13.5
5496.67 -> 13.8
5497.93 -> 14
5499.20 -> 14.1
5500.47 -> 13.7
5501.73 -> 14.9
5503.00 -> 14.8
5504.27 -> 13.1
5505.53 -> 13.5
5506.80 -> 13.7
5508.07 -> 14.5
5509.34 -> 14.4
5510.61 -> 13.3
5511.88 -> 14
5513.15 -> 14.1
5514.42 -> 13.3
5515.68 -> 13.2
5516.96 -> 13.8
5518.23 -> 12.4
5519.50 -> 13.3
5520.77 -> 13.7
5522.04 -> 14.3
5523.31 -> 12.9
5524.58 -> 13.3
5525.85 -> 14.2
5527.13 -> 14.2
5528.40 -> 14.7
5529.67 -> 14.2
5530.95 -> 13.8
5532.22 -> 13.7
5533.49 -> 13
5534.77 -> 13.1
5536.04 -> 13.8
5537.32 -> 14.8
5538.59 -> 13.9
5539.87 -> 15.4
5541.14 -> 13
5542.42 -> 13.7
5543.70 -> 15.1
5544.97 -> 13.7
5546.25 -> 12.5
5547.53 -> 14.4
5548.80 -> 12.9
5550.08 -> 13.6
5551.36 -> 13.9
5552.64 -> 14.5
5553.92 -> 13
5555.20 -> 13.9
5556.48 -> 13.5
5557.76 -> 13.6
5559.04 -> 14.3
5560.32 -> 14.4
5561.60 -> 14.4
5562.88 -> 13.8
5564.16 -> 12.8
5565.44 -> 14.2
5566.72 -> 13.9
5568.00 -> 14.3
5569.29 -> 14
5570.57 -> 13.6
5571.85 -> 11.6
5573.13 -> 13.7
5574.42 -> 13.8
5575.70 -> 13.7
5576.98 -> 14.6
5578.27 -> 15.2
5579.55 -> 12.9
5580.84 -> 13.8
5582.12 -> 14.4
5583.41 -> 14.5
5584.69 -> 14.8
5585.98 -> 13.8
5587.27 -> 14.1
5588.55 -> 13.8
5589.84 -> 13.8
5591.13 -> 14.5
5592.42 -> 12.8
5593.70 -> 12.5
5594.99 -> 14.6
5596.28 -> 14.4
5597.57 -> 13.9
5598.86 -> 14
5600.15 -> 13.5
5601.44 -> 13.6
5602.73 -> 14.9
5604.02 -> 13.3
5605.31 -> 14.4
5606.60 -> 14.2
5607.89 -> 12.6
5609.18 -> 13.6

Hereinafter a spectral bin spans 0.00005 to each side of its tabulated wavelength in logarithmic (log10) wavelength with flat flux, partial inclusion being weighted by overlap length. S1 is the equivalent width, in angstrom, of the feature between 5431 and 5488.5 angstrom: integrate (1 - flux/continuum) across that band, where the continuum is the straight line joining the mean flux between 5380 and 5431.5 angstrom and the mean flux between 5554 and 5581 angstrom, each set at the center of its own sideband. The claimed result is 2.6 angstrom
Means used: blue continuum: 15.4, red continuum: 13.8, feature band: 14.2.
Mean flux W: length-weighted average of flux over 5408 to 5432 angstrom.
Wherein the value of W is 15.1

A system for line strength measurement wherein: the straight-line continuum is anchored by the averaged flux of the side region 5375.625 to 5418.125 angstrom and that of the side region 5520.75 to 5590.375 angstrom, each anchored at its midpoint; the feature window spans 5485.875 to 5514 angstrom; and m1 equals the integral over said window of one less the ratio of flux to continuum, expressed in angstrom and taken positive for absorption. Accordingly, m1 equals 1.3 angstrom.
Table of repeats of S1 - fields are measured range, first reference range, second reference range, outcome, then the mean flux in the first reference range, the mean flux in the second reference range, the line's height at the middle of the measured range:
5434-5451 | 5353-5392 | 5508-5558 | 1.7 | 17.3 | 13.8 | 15.7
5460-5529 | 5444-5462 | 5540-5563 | 0.6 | 14.2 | 13.8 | 14.1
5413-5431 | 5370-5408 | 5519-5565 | 0.8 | 16.1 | 13.8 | 15.6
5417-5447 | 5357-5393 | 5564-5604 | 3.1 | 17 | 13.9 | 16.2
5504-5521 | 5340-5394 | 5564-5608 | 1.8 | 17.8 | 13.9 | 15.2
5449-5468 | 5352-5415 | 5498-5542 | 1.1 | 16.6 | 13.8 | 15.1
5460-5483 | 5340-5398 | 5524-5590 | 2.1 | 17.7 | 13.9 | 15.6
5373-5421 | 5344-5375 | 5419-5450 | 1.6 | 18.3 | 14.4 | 16.4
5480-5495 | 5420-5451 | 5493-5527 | 0.1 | 14.4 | 13.8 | 14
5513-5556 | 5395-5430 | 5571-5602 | 1.5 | 15.2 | 13.8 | 14.2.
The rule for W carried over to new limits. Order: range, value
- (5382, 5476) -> 14.8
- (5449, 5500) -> 14.1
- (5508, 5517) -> 13.8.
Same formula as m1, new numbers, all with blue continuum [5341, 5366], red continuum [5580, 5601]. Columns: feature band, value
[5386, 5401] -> 2.0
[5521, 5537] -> 1.5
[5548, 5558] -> 0.8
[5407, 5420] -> 1.8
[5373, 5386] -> 1.1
